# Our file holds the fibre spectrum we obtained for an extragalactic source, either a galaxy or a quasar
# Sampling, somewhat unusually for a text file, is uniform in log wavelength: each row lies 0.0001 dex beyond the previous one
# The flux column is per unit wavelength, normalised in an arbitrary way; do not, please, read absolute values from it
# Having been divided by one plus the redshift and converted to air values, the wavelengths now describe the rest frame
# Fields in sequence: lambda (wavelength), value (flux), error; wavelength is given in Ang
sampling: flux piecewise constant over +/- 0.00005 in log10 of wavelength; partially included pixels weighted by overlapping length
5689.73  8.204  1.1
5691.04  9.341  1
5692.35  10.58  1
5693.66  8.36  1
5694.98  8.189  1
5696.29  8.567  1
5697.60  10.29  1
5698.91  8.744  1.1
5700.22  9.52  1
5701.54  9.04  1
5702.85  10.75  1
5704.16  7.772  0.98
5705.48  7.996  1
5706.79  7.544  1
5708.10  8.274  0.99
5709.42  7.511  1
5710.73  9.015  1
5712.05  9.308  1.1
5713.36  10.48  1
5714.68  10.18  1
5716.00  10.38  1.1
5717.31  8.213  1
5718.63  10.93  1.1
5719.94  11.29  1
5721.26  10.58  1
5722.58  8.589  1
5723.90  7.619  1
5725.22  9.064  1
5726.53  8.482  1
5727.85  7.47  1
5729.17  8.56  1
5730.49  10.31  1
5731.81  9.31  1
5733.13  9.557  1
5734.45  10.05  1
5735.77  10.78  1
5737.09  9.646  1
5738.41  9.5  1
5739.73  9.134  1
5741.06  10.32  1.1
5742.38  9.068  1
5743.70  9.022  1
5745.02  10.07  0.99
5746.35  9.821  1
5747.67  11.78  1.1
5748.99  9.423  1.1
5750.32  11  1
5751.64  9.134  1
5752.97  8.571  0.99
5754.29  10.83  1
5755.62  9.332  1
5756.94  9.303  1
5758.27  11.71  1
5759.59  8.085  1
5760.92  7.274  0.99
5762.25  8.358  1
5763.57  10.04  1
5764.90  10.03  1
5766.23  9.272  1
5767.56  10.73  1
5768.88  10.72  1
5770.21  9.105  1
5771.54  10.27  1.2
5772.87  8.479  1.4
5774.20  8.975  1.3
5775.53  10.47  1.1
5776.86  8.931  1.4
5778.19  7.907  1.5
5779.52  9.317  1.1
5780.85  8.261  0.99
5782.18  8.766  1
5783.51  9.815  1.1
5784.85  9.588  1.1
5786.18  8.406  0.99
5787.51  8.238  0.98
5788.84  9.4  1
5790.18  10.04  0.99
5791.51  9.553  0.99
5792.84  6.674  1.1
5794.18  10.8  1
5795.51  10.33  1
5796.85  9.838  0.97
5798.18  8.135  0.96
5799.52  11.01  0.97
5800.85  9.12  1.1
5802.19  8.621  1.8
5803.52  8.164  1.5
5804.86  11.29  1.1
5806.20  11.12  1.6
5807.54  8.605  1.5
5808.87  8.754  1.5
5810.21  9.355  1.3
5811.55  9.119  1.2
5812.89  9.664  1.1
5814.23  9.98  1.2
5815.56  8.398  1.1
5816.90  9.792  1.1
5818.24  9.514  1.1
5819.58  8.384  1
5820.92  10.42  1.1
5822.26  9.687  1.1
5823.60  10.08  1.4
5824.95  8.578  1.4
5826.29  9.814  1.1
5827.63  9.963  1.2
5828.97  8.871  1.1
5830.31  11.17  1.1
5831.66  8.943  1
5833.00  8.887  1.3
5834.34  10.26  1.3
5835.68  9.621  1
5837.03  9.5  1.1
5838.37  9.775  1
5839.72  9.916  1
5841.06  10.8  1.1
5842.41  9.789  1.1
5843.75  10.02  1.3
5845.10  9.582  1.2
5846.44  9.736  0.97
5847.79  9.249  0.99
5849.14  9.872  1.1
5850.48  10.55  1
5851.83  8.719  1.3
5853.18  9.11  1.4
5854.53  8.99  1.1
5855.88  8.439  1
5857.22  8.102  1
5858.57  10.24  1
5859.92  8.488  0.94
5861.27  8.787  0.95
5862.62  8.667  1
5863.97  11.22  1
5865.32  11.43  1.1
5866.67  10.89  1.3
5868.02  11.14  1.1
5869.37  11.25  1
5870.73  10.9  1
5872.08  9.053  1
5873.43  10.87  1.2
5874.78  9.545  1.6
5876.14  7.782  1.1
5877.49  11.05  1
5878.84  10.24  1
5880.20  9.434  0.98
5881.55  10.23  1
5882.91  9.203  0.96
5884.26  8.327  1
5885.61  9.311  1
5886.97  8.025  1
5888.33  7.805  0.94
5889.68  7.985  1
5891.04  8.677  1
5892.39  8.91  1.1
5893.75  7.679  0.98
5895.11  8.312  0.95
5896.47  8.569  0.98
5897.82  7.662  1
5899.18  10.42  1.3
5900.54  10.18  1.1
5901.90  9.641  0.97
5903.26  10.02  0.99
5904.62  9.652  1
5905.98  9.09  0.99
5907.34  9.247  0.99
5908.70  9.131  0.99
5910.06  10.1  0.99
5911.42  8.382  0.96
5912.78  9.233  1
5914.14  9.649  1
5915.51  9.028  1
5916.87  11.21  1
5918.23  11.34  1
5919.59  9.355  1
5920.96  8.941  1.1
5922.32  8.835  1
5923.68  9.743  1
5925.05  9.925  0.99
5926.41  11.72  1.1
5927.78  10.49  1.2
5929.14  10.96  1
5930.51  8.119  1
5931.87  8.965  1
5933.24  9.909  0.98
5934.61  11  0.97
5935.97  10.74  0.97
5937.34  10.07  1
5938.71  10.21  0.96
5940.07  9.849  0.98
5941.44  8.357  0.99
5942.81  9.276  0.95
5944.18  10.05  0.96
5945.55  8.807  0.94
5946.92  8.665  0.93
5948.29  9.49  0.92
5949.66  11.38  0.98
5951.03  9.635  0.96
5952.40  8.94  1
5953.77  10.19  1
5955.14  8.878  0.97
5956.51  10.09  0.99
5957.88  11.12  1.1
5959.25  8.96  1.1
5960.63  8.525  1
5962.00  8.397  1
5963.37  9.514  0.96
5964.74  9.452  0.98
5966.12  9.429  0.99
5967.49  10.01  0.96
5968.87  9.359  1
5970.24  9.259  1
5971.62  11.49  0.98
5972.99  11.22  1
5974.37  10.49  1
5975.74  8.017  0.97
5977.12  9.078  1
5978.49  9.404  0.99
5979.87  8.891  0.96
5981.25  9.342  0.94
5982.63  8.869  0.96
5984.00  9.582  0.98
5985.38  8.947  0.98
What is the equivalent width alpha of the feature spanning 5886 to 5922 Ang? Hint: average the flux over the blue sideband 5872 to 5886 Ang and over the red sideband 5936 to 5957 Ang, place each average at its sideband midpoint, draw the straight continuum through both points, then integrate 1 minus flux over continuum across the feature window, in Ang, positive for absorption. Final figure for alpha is 1.6 Ang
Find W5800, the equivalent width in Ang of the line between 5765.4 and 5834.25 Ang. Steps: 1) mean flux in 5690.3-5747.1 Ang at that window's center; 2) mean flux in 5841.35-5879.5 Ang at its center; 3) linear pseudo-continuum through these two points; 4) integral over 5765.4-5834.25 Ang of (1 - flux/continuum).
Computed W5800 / 1.2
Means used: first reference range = 9.29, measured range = 9.41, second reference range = 9.79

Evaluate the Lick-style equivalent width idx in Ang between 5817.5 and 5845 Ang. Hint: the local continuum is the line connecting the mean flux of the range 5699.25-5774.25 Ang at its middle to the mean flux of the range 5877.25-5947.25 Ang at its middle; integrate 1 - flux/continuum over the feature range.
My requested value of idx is -0.74 Ang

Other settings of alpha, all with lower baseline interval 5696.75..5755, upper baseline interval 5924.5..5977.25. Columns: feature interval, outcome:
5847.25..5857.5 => 0.5 Ang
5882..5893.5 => 1.3 Ang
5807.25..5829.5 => 0.4 Ang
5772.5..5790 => 0.9 Ang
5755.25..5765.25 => 0.2 Ang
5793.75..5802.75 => -0.1 Ang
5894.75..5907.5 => 0.5 Ang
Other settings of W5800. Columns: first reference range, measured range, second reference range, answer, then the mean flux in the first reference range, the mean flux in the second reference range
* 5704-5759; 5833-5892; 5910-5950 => 0.5 Ang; 9.47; 9.77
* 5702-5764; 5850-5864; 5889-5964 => 0.5 Ang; 9.39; 9.51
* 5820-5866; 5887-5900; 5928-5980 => 1.6 Ang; 9.62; 9.65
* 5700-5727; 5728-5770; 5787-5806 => -1.8 Ang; 9.17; 9.42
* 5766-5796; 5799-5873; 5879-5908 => -4.2 Ang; 9.3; 8.99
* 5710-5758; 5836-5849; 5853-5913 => -0.5 Ang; 9.63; 9.37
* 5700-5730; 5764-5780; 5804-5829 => -0.3 Ang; 9.07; 9.55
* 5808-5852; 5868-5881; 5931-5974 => -0.6 Ang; 9.61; 9.72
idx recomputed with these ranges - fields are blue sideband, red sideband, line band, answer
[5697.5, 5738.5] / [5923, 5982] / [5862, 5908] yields 0.4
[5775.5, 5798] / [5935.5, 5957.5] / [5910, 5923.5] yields 0.0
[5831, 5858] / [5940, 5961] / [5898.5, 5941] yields -1.5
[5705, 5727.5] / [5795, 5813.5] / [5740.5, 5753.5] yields -0.8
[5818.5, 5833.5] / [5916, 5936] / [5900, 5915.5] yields 0.8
